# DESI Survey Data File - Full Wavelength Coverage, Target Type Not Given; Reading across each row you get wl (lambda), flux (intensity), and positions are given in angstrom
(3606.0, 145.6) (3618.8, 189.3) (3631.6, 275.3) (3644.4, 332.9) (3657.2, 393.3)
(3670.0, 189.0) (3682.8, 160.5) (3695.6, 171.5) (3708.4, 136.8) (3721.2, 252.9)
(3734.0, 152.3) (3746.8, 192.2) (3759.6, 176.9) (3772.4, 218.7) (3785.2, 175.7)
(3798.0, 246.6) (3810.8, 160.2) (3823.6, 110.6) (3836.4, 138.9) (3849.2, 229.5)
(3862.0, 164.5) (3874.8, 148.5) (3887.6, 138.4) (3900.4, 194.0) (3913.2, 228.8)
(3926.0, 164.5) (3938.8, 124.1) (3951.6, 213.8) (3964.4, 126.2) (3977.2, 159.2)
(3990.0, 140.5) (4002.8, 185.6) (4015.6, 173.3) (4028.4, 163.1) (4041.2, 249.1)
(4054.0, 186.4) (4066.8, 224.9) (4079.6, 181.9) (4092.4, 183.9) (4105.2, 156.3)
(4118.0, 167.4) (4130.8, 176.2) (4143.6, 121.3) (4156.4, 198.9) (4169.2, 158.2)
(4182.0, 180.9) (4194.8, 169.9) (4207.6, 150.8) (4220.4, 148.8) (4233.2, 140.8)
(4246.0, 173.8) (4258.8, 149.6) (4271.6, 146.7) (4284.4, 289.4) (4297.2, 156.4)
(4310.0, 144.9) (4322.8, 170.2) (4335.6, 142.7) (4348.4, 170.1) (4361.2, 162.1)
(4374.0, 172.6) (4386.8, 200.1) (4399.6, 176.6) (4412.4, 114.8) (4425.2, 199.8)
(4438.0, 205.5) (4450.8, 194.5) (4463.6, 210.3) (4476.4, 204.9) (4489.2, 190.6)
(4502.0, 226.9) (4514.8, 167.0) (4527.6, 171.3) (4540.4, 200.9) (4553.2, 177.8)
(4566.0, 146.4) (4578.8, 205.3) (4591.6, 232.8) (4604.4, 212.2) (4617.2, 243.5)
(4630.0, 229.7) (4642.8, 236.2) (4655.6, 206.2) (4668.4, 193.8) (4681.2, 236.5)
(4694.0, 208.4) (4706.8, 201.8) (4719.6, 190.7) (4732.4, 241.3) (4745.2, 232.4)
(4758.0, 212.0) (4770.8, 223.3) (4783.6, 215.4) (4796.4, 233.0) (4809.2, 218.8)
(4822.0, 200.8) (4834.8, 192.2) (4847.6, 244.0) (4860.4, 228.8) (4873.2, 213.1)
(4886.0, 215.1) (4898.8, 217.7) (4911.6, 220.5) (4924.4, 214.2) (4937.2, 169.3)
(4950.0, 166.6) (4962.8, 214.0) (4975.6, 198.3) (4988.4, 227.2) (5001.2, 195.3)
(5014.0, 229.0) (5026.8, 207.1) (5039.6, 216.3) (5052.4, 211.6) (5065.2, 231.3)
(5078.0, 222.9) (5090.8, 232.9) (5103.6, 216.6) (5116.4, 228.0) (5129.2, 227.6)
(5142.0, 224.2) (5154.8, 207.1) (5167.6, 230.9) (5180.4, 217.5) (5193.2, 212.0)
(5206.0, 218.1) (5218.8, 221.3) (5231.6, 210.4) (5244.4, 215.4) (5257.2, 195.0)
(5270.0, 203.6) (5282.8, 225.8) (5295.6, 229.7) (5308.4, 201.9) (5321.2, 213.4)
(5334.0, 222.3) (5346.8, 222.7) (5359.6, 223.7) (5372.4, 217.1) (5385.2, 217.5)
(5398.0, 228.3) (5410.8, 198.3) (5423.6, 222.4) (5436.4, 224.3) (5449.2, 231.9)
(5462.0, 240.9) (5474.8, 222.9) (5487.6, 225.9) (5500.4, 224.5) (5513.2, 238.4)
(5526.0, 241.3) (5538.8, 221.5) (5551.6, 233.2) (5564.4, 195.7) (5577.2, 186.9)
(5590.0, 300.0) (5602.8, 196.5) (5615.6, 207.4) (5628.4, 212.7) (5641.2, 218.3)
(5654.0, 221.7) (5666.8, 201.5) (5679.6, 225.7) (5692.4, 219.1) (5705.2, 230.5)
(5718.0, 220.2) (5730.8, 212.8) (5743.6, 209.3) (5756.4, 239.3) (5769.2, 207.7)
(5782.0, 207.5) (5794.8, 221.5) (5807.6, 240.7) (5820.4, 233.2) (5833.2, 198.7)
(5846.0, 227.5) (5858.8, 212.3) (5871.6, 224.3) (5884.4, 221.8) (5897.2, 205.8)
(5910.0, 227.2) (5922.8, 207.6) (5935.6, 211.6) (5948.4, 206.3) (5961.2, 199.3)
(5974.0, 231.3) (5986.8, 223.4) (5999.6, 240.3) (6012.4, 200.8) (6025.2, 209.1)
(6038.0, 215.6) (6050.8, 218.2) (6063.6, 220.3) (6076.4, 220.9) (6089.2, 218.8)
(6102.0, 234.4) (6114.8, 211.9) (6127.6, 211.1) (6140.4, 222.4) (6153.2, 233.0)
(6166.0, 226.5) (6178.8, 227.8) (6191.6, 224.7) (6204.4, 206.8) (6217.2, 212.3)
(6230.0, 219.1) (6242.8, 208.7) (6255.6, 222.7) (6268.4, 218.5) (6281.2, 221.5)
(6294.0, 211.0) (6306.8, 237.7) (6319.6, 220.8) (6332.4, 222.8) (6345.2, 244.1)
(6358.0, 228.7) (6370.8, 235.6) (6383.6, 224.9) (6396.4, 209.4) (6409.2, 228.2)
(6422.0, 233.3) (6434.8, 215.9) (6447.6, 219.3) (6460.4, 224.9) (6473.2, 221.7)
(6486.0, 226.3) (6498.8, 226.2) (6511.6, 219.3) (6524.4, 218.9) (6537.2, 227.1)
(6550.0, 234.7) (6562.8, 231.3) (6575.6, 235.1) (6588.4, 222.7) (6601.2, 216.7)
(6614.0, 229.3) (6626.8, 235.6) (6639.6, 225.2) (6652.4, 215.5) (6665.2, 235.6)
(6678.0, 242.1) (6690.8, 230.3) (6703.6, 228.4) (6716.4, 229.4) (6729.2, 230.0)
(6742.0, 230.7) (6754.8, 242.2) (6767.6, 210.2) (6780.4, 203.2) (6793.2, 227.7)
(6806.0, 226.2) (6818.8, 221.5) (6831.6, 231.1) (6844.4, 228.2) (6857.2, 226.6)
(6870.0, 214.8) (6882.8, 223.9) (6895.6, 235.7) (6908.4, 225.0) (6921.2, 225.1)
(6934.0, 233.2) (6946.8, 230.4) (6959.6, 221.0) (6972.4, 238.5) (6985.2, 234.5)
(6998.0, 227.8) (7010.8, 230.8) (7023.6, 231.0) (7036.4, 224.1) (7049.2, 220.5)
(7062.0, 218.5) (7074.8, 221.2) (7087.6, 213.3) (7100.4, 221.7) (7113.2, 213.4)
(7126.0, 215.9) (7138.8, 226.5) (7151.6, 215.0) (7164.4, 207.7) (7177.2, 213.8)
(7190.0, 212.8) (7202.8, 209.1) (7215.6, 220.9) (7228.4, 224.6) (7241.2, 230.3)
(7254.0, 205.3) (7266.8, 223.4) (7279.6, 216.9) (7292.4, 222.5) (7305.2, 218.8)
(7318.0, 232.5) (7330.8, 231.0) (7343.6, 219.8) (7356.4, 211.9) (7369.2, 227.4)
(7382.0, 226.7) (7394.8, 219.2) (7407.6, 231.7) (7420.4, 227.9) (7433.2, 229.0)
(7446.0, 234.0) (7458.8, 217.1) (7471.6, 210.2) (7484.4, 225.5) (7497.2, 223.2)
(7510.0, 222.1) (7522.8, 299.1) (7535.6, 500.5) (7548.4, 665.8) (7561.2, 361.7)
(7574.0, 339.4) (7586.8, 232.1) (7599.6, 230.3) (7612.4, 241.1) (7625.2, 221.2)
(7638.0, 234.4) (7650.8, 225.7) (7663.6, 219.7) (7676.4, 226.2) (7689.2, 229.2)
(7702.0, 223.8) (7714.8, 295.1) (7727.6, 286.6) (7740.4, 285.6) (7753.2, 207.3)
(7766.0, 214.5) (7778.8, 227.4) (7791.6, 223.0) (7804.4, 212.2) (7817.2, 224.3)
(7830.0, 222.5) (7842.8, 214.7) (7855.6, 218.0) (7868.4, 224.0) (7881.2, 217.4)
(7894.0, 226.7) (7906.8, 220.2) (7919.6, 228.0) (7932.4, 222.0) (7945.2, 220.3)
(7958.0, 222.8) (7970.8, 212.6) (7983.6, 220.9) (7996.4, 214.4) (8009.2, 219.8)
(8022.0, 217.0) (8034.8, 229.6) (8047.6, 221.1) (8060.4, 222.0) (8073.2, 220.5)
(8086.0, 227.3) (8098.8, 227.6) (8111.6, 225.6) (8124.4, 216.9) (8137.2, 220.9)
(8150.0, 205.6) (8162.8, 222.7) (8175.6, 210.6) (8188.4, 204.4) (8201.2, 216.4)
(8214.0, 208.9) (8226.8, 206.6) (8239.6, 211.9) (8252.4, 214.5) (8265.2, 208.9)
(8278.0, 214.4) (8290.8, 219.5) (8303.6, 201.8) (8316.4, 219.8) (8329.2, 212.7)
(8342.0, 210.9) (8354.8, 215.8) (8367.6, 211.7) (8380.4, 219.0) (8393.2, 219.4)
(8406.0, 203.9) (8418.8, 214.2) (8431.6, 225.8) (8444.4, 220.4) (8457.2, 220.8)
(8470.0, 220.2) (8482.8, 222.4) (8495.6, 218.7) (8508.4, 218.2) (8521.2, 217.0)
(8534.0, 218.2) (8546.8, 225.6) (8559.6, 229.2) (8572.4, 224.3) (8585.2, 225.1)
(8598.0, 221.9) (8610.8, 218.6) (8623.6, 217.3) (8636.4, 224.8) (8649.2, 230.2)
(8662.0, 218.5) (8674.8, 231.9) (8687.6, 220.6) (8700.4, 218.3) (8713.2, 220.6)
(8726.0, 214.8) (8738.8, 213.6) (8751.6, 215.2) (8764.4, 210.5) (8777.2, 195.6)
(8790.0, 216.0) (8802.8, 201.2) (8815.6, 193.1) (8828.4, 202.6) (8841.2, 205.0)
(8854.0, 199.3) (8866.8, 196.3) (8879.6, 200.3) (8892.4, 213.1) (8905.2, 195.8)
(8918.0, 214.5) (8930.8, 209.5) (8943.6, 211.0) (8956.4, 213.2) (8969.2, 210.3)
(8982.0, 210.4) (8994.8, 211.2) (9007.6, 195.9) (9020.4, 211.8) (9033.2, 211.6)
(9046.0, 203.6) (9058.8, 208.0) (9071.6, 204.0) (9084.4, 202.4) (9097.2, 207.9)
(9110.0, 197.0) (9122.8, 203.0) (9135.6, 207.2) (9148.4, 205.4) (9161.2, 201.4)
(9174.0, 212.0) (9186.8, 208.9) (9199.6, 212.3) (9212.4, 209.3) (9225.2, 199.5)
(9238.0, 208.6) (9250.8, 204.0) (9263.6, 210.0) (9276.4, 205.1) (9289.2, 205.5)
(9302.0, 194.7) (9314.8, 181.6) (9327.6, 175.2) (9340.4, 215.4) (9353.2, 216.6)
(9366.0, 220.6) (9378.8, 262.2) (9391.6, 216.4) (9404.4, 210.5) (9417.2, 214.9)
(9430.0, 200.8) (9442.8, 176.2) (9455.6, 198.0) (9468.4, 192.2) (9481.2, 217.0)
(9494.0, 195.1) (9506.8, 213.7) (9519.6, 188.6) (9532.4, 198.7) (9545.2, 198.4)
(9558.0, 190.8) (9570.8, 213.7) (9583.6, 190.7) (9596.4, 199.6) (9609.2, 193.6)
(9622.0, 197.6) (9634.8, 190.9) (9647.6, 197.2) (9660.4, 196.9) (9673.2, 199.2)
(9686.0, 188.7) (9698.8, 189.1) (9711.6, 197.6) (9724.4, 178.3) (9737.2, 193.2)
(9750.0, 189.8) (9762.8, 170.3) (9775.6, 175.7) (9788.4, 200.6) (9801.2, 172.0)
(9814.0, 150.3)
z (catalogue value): 0.15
